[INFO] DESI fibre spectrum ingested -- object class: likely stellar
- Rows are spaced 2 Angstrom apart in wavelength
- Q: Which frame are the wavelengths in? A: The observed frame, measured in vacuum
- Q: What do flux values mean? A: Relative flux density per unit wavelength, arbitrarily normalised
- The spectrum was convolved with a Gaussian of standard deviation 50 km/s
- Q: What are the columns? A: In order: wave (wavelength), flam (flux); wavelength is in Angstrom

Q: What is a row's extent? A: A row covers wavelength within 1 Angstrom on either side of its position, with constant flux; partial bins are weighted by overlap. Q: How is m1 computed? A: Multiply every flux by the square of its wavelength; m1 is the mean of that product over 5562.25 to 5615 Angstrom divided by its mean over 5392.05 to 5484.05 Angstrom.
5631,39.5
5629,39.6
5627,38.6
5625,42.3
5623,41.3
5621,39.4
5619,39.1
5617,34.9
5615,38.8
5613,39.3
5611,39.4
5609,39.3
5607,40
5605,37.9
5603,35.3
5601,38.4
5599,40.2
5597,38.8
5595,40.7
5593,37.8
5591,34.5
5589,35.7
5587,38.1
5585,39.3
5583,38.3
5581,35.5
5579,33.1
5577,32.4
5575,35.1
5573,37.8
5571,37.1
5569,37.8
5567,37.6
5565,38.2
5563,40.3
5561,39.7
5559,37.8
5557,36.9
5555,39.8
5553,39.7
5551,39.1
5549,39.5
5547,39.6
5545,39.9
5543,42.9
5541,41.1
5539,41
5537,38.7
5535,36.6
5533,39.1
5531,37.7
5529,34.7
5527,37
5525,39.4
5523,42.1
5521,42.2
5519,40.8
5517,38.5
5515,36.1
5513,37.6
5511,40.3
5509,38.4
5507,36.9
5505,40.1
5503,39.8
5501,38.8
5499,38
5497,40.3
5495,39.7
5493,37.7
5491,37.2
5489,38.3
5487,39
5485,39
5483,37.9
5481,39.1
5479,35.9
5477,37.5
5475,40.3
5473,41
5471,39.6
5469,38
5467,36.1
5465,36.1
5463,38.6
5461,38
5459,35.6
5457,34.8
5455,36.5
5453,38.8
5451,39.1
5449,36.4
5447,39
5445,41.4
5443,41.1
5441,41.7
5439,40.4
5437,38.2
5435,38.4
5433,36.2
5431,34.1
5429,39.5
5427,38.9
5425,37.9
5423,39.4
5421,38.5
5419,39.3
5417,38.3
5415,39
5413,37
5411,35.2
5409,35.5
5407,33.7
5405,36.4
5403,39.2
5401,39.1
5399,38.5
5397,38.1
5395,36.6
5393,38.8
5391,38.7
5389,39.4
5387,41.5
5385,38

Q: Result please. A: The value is 1.0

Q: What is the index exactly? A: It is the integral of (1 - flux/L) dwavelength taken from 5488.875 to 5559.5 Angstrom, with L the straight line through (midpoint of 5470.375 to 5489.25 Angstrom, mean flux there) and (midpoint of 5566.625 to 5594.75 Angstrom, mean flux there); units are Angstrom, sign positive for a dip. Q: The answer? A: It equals -2.30 Angstrom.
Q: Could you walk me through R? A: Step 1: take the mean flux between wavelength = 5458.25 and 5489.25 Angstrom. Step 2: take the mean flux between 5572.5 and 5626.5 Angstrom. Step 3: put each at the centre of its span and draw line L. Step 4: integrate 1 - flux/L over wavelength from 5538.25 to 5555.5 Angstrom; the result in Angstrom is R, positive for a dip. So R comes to -1.04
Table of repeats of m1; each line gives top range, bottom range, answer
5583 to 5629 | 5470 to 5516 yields 1.04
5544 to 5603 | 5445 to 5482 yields 1.04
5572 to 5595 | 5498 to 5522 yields 0.96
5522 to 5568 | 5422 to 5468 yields 1.06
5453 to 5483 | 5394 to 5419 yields 1.03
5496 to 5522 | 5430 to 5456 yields 1.04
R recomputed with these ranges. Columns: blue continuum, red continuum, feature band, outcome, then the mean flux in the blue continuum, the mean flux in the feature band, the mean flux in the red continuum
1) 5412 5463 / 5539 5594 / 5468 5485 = -0.2 Angstrom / 38.3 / 38.7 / 38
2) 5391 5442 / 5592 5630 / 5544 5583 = 1.0 Angstrom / 37.9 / 37.7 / 39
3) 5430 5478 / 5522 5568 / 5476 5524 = -0.2 Angstrom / 38.2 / 38.8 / 39.1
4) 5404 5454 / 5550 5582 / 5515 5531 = -0.6 Angstrom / 38.1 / 39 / 37.4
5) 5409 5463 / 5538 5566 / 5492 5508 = 0.0 Angstrom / 38.1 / 38.9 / 39.7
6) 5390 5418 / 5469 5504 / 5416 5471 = -0.2 Angstrom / 37.4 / 38.2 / 38.7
